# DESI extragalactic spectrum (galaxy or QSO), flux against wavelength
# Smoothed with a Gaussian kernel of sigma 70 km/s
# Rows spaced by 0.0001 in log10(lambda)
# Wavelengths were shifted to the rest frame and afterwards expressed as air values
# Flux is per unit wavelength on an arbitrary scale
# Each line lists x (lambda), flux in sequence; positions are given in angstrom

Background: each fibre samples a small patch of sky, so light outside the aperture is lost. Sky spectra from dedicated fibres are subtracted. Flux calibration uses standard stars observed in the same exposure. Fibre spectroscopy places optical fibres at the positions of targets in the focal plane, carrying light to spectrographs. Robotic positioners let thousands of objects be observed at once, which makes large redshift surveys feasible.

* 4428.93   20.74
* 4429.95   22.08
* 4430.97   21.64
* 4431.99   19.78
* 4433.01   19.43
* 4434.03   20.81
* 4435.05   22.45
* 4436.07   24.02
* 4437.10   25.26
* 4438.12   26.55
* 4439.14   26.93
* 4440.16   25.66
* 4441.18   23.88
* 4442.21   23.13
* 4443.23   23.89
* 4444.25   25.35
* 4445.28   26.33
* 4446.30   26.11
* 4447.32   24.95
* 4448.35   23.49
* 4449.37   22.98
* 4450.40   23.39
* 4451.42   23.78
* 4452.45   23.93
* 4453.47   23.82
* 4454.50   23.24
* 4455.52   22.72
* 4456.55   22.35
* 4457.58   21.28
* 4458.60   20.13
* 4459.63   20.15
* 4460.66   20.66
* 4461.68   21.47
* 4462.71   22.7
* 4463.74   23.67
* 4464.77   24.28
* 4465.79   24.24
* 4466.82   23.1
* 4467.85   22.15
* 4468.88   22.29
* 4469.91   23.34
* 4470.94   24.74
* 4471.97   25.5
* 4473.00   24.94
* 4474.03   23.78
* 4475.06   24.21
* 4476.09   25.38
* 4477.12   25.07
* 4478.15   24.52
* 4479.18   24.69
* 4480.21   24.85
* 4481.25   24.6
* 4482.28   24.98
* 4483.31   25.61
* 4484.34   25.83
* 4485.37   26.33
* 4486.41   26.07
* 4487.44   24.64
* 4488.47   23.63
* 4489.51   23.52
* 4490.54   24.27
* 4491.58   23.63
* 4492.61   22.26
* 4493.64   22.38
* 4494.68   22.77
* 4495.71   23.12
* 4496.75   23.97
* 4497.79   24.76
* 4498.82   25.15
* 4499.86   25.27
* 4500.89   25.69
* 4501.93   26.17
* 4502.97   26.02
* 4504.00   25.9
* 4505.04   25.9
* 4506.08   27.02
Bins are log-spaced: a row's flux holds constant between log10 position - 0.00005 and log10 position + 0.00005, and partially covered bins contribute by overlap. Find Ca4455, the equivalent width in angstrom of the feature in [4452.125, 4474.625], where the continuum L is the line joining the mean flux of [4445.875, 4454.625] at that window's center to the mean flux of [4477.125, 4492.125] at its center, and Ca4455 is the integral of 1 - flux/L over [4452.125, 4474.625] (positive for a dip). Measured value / 1.26 angstrom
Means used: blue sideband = 24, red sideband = 24.8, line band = 22.9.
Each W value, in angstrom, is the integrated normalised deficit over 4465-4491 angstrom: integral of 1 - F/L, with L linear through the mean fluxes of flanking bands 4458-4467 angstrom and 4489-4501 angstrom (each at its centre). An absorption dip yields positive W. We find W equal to -1.67 angstrom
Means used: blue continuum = 22.2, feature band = 24.5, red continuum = 23.9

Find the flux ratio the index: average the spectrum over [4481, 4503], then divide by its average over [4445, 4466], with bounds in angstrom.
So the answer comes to 1.06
